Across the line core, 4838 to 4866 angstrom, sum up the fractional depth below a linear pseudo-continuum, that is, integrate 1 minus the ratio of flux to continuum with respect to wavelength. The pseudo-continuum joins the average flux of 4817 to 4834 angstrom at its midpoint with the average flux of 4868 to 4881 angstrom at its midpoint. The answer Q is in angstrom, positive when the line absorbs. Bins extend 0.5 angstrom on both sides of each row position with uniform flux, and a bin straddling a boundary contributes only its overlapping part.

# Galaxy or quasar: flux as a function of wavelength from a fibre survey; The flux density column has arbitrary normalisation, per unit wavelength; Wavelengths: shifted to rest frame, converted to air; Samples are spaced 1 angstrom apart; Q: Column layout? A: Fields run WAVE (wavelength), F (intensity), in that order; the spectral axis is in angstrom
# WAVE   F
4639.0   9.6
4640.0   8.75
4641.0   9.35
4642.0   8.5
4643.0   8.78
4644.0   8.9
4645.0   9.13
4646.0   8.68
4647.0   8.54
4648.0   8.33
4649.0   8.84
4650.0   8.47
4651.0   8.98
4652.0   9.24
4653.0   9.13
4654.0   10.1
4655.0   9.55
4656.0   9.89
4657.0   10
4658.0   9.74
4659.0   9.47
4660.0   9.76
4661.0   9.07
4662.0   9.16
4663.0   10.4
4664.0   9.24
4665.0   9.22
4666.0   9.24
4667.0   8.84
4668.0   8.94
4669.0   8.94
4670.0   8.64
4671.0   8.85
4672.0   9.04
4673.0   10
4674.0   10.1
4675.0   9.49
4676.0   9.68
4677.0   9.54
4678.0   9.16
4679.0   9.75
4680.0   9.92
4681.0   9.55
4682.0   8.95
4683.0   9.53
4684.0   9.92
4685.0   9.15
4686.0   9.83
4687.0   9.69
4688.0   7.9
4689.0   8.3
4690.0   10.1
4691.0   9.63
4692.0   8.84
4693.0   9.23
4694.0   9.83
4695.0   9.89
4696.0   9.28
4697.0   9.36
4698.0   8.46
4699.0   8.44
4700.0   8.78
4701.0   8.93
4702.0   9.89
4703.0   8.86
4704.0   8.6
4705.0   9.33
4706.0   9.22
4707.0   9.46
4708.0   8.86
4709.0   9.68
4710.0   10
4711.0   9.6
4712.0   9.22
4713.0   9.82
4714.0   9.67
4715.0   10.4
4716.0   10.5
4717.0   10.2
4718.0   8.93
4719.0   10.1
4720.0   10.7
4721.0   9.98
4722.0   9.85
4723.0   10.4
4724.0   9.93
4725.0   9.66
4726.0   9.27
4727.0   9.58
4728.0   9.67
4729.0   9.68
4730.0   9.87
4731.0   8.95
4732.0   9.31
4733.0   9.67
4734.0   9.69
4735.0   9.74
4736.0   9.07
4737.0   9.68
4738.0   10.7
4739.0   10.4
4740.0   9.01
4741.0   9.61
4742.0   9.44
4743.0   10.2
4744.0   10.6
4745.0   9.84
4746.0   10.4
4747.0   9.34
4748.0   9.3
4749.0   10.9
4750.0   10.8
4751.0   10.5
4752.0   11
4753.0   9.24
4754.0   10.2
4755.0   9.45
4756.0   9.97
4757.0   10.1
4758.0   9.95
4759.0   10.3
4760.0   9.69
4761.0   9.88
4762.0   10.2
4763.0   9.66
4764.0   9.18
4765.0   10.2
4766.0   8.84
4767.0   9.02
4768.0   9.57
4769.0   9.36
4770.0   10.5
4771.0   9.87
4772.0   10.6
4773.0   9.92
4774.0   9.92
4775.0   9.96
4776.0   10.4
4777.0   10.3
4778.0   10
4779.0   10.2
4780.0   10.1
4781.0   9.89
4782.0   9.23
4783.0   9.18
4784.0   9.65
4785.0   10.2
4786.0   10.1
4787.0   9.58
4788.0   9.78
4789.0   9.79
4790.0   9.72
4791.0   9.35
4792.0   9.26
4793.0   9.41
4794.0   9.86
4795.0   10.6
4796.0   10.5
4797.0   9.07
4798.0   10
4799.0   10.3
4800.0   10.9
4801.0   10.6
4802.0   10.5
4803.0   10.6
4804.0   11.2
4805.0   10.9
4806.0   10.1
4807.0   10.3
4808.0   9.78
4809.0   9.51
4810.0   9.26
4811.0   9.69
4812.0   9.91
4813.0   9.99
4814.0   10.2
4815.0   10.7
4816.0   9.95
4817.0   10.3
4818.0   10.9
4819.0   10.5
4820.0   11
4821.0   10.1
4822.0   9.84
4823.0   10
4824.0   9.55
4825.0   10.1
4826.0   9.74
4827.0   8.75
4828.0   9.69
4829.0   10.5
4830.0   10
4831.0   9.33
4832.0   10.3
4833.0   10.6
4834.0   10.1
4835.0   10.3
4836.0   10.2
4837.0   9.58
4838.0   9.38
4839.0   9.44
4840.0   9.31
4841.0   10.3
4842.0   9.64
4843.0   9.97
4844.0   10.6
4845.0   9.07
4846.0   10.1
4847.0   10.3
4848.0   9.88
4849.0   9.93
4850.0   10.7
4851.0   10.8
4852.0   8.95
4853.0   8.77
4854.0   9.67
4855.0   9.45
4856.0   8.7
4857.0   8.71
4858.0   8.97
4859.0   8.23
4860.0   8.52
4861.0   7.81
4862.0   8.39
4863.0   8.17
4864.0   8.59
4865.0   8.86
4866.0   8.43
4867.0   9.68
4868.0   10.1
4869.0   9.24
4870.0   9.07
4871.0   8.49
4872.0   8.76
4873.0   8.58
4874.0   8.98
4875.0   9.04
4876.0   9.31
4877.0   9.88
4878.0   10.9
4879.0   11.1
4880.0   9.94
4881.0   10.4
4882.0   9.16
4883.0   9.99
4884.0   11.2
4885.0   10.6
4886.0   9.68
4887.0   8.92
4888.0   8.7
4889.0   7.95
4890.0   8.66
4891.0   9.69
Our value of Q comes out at 1.3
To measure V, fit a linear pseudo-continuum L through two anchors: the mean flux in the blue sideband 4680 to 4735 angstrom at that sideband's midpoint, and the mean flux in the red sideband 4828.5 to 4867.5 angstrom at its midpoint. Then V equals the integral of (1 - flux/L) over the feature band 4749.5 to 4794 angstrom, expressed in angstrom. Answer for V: -1.7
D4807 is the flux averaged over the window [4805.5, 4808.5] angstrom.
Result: 10.1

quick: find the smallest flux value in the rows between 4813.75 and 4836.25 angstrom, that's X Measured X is 8.75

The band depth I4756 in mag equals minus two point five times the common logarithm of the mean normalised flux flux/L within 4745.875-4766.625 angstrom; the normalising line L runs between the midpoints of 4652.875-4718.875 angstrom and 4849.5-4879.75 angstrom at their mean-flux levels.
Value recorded -0.07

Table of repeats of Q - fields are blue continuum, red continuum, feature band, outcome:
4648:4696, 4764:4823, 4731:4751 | -0.3 angstrom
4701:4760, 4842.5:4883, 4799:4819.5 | -1.6 angstrom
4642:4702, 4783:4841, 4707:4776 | -1.5 angstrom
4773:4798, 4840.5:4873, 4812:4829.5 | -1.0 angstrom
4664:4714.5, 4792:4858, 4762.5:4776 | -0.1 angstrom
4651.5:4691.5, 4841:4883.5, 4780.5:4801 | -1.0 angstrom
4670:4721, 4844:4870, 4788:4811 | -1.9 angstrom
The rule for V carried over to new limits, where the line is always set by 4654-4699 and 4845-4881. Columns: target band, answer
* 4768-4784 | -1.03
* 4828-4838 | -0.79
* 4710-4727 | -0.94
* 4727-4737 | -0.18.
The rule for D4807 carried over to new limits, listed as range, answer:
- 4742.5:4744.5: 10.4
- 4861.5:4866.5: 8.49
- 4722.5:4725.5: 10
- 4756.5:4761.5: 9.98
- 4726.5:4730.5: 9.7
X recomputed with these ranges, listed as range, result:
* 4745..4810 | 8.84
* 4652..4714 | 7.9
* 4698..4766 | 8.44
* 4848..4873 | 7.81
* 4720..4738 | 8.95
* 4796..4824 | 9.07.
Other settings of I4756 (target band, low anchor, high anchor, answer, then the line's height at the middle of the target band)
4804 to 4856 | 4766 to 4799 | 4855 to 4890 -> -0.05 mag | 9.5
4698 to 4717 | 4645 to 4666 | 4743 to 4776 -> 0.03 mag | 9.62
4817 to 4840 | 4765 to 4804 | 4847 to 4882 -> -0.05 mag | 9.57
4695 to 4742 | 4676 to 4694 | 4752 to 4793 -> 0.00 mag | 9.54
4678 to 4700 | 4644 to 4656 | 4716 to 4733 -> 0.01 mag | 9.42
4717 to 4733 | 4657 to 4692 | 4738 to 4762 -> 0.01 mag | 9.81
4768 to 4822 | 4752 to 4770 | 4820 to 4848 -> -0.03 mag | 9.82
